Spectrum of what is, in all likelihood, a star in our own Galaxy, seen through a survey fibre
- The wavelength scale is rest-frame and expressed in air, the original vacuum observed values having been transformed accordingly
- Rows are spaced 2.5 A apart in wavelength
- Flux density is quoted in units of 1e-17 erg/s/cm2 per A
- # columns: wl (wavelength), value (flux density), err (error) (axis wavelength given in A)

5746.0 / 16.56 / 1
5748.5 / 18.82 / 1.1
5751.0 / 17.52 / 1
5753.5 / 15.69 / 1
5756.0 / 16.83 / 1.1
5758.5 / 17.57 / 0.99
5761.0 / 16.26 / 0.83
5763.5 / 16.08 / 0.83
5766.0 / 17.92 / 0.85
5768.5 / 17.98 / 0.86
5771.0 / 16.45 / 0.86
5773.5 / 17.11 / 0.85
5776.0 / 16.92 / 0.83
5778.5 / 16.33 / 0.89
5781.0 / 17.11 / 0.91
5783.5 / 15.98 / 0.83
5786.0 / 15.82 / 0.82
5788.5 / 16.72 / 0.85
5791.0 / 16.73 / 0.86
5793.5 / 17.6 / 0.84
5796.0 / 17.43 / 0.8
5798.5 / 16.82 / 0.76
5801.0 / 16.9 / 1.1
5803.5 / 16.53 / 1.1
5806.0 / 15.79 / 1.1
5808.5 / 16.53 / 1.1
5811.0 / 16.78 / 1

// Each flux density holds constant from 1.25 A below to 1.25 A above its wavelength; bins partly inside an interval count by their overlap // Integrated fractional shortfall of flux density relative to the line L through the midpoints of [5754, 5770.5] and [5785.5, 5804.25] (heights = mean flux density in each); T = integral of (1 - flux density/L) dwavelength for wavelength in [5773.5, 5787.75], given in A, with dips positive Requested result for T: 0.36 A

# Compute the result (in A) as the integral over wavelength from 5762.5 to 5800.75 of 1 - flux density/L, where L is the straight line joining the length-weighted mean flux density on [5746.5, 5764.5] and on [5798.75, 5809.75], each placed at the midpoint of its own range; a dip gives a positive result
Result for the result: -0.40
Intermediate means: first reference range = 17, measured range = 16.9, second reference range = 16.5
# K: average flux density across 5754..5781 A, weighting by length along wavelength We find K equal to 16.9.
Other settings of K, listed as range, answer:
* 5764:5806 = 16.8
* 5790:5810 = 16.8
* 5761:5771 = 17.1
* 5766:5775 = 17.3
